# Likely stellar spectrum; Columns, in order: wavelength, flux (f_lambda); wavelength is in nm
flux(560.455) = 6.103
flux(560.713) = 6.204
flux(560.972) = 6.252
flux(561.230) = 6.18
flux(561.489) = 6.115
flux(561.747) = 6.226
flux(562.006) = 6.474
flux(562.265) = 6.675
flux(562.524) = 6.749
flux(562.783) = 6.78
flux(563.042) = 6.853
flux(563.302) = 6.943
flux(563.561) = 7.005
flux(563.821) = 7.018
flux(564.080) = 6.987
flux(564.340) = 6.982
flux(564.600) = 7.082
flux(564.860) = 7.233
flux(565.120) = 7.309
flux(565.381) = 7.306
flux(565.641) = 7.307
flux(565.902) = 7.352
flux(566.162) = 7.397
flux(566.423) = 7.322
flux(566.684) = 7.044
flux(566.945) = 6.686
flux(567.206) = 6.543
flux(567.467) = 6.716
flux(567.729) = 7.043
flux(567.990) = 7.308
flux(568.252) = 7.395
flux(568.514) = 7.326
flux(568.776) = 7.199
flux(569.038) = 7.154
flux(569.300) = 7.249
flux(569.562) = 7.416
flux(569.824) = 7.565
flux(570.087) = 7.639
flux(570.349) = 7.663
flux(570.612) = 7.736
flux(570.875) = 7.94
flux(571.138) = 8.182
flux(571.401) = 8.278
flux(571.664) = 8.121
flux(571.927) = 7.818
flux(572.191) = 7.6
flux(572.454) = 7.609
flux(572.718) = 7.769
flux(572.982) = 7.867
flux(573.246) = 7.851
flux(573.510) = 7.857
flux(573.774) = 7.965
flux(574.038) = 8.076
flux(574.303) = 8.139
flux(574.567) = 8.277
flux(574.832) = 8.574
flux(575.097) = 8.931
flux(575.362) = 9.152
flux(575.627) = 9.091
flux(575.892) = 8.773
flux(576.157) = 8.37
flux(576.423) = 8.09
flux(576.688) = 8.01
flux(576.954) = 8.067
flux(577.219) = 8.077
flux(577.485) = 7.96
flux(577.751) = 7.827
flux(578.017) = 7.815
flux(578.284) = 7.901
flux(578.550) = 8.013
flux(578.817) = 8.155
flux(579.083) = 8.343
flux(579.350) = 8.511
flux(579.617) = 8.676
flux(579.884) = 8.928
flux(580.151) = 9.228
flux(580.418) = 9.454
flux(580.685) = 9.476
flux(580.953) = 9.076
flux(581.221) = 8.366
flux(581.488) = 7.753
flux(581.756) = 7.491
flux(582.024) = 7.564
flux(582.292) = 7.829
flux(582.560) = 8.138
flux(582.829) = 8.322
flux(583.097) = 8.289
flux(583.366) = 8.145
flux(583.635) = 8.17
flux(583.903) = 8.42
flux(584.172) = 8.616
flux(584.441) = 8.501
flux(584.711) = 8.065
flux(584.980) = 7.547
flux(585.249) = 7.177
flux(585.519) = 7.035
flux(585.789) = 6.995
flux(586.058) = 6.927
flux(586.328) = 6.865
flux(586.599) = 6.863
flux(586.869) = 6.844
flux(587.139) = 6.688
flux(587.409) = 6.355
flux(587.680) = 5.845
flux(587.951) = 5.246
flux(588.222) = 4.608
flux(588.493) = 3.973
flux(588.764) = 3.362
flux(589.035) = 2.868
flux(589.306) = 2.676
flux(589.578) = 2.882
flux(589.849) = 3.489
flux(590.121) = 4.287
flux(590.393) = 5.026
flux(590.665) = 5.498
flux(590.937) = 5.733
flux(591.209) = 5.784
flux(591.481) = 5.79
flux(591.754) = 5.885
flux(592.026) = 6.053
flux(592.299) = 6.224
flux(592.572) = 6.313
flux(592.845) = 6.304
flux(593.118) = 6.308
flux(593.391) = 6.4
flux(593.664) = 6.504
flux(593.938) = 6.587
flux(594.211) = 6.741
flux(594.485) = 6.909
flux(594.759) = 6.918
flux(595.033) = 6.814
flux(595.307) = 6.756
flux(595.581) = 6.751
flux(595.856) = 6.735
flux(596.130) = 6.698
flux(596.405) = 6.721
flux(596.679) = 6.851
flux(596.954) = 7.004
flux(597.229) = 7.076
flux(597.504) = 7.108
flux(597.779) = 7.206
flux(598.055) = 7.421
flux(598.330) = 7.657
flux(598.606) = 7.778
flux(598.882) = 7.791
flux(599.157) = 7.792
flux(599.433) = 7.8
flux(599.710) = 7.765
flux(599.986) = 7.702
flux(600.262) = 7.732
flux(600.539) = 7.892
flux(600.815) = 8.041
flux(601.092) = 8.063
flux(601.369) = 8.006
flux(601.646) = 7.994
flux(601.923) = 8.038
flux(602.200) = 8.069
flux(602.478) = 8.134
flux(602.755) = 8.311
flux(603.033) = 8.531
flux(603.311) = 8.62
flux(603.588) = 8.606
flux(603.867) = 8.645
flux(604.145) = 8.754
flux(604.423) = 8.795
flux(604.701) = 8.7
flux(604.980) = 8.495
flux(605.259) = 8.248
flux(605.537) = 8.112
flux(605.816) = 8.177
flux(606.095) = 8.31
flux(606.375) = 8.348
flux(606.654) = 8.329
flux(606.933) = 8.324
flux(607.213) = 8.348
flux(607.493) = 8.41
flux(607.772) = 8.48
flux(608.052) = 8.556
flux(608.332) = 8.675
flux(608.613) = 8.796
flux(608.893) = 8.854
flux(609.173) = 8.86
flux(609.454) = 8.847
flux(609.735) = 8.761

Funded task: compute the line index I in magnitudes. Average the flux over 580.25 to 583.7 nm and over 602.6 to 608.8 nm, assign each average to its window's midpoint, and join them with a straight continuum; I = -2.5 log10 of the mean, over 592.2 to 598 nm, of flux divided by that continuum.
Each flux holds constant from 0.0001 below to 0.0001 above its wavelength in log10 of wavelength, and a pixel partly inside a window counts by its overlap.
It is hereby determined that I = 0.24 mag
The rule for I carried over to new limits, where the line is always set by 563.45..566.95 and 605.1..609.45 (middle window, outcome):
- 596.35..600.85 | 0.10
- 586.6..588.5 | 0.32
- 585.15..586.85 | 0.12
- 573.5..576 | -0.14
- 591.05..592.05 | 0.34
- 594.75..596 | 0.19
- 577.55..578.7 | -0.05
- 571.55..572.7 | -0.06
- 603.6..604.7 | -0.04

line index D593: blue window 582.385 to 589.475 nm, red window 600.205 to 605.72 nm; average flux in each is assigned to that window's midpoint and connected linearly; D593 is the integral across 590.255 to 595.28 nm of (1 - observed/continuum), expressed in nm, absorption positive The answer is 0.74 nm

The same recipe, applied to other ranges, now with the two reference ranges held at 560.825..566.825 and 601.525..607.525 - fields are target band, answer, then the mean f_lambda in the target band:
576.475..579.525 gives -0.27 nm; 8.07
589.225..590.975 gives 0.82 nm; 4.19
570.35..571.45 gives -0.13 nm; 7.97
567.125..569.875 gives -0.04 nm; 7.17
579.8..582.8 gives -0.37 nm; 8.47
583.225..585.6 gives -0.11 nm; 7.98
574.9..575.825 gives -0.21 nm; 9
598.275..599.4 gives 0.06 nm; 7.77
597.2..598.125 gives 0.11 nm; 7.2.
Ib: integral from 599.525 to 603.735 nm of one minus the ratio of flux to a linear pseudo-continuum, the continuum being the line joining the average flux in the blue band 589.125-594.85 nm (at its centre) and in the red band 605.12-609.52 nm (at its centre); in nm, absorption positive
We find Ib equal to -0.39 nm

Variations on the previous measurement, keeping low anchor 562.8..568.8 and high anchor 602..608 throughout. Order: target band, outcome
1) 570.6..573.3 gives -0.220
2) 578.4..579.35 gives -0.086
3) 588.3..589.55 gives 0.733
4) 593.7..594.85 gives 0.185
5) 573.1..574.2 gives -0.087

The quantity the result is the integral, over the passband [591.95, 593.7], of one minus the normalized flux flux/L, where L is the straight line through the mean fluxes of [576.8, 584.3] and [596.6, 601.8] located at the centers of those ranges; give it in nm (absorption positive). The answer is 0.35 nm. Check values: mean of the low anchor 8.31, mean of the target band 6.3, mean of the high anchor 7.63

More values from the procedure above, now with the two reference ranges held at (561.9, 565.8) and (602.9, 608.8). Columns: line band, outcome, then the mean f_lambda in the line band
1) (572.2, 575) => -0.25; 7.99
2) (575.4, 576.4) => -0.17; 8.71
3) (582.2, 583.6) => -0.09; 8.15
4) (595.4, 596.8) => 0.24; 6.75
